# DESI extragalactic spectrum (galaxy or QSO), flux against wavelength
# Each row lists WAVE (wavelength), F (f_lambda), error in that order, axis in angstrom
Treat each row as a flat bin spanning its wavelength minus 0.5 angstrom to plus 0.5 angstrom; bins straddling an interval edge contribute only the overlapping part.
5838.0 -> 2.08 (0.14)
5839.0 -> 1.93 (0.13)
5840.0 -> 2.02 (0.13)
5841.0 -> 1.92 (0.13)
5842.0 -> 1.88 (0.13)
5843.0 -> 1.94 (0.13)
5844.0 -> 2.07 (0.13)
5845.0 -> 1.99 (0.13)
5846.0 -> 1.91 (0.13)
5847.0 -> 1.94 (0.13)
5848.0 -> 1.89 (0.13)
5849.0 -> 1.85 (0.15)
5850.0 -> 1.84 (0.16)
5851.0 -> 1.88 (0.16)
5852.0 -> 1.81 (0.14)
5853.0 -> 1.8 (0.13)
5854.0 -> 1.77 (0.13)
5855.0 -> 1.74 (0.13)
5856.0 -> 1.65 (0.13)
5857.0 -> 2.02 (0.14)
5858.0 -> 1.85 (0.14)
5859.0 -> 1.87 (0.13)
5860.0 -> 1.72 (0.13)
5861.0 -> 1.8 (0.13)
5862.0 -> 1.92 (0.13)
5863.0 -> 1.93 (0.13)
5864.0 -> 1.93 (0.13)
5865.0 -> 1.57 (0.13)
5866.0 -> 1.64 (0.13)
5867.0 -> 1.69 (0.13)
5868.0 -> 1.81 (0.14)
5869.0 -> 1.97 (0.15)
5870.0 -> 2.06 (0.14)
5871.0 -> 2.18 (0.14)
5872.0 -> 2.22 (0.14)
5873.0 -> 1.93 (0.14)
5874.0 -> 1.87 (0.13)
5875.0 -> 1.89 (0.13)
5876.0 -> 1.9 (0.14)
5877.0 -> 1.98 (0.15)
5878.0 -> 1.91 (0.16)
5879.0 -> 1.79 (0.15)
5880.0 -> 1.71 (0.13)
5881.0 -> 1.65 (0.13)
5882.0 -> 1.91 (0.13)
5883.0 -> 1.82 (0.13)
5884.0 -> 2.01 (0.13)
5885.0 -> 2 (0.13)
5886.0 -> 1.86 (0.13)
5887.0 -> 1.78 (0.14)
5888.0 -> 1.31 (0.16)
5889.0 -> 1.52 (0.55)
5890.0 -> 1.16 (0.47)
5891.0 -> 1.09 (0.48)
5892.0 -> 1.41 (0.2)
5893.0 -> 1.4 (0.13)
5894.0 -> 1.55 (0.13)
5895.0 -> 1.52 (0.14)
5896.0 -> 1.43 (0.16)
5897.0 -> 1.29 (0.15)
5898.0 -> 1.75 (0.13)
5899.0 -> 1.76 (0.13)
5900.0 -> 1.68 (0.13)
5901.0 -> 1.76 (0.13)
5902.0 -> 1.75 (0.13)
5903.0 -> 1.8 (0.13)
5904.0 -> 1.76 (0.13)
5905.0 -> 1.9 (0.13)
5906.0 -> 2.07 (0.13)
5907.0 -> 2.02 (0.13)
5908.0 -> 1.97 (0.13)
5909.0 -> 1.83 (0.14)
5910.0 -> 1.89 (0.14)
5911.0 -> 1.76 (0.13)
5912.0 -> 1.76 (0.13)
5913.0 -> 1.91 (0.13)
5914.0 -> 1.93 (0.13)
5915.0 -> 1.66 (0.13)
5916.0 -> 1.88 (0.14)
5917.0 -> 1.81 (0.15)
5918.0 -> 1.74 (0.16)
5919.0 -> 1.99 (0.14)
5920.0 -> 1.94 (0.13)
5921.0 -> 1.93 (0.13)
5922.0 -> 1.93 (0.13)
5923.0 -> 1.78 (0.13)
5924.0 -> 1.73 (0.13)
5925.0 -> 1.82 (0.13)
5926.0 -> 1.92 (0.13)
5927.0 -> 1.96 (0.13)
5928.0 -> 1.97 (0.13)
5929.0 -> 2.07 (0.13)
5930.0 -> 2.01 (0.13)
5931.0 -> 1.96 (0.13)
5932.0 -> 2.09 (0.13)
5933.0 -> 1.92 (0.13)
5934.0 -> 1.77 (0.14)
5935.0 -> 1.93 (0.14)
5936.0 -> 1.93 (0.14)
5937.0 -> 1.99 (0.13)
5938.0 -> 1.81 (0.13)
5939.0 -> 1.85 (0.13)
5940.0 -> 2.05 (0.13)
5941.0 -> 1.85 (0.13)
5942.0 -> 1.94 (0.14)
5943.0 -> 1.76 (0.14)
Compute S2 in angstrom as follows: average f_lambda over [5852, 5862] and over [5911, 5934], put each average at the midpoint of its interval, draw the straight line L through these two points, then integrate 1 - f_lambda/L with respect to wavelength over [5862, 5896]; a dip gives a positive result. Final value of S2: 1.5 angstrom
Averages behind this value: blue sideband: 1.81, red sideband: 1.89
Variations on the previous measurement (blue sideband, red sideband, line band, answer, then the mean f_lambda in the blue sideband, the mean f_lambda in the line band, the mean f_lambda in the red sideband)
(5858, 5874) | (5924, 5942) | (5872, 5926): 4.0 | 1.88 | 1.76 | 1.93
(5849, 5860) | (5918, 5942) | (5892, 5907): 1.6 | 1.82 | 1.68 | 1.92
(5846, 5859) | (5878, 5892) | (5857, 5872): -0.8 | 1.84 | 1.87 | 1.66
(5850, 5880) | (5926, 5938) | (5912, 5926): 0.6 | 1.86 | 1.85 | 1.96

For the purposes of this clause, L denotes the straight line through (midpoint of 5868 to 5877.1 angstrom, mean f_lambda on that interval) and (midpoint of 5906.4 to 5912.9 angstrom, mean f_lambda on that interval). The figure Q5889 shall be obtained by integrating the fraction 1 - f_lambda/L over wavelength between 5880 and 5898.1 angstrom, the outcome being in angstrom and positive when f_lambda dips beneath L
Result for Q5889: 3.4 angstrom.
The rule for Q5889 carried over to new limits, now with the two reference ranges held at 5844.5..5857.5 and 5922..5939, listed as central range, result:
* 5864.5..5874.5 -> -0.1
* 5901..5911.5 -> 0.1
